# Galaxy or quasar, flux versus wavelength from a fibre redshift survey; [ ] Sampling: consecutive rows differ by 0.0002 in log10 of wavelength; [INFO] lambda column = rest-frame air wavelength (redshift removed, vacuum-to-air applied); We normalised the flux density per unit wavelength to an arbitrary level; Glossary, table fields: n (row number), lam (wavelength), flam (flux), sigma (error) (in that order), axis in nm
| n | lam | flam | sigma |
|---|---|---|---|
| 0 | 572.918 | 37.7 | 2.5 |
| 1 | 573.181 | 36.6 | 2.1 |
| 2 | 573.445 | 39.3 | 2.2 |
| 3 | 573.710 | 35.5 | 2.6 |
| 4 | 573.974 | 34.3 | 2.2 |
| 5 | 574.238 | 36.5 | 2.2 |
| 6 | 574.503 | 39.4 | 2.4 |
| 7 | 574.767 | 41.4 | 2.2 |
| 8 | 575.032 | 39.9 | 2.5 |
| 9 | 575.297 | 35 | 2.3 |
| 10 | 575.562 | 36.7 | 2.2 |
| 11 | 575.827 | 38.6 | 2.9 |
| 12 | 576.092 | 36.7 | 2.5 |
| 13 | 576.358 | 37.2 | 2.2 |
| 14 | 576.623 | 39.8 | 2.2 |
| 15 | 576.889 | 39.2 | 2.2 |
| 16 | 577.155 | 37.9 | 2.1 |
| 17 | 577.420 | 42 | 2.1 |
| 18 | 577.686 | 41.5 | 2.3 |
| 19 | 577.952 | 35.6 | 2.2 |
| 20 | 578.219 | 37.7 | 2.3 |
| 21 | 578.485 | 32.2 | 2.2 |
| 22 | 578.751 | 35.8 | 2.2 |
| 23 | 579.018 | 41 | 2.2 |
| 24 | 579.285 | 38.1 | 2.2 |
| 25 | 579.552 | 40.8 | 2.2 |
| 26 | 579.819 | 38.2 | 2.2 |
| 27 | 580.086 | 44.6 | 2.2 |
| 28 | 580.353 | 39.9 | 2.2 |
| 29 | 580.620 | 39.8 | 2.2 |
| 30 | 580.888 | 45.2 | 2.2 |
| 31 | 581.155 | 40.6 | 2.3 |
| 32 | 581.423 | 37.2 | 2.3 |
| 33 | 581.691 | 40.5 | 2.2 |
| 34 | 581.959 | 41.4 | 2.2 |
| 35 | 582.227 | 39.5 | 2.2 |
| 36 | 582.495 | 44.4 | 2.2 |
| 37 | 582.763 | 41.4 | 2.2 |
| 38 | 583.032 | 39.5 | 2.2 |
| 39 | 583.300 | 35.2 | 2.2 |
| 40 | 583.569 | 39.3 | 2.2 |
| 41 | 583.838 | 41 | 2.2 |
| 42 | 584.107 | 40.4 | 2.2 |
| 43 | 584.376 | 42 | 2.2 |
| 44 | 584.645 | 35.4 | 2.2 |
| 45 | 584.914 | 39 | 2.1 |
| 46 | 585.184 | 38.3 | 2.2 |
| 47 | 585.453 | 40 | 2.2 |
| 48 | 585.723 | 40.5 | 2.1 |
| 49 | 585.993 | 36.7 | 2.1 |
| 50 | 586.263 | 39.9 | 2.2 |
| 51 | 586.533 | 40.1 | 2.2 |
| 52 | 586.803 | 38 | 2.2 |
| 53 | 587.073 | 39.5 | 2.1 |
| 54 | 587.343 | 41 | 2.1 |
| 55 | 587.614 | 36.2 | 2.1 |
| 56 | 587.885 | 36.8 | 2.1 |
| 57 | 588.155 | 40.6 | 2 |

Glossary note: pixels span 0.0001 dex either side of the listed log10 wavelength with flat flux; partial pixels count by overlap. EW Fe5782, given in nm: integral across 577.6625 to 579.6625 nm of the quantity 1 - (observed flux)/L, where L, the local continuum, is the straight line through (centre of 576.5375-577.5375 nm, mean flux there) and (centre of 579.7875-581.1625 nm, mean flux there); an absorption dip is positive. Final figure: 0.15 nm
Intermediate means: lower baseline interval 39.7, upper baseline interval 41.7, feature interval 37.6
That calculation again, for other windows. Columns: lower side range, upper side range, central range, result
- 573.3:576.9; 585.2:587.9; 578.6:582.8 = -0.23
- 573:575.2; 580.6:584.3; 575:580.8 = 0.06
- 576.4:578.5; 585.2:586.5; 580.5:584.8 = -0.13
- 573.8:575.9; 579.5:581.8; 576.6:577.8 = -0.04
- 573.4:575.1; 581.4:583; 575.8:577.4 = 0.01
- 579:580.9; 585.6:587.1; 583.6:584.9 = 0.00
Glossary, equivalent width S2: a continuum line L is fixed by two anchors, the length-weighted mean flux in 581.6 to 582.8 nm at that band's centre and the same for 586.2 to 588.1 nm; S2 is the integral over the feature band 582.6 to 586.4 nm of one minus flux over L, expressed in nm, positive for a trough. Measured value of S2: 0.10 nm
